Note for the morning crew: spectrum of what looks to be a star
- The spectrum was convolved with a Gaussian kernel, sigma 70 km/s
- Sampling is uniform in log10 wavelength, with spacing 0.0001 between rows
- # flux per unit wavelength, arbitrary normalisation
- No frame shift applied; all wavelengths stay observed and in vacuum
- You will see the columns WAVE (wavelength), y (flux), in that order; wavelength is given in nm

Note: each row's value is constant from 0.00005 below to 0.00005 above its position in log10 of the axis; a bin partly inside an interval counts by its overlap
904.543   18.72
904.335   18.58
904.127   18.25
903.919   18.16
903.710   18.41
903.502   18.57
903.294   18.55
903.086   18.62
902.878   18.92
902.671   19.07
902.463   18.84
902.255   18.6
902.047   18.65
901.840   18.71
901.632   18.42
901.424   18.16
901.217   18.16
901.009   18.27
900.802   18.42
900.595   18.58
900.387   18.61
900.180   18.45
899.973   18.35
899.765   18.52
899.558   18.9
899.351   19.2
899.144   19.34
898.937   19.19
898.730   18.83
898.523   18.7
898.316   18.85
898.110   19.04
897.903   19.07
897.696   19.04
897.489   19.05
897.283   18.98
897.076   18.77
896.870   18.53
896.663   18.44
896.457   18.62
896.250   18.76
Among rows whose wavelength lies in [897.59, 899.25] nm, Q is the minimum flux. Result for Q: 18.7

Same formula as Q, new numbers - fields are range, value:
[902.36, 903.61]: 18.55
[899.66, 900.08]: 18.35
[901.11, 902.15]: 18.16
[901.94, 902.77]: 18.6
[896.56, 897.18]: 18.44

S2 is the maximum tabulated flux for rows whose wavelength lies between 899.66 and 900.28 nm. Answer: 18.52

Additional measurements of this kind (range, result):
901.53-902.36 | 18.71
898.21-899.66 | 19.34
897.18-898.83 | 19.07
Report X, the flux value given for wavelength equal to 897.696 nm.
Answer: 19.04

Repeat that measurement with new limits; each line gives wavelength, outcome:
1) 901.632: 18.42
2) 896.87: 18.53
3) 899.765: 18.52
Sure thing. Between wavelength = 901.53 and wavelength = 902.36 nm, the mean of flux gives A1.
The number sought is 18.6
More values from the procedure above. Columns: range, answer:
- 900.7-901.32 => 18.3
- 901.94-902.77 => 18.8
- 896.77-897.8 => 18.9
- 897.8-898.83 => 18.9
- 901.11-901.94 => 18.3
